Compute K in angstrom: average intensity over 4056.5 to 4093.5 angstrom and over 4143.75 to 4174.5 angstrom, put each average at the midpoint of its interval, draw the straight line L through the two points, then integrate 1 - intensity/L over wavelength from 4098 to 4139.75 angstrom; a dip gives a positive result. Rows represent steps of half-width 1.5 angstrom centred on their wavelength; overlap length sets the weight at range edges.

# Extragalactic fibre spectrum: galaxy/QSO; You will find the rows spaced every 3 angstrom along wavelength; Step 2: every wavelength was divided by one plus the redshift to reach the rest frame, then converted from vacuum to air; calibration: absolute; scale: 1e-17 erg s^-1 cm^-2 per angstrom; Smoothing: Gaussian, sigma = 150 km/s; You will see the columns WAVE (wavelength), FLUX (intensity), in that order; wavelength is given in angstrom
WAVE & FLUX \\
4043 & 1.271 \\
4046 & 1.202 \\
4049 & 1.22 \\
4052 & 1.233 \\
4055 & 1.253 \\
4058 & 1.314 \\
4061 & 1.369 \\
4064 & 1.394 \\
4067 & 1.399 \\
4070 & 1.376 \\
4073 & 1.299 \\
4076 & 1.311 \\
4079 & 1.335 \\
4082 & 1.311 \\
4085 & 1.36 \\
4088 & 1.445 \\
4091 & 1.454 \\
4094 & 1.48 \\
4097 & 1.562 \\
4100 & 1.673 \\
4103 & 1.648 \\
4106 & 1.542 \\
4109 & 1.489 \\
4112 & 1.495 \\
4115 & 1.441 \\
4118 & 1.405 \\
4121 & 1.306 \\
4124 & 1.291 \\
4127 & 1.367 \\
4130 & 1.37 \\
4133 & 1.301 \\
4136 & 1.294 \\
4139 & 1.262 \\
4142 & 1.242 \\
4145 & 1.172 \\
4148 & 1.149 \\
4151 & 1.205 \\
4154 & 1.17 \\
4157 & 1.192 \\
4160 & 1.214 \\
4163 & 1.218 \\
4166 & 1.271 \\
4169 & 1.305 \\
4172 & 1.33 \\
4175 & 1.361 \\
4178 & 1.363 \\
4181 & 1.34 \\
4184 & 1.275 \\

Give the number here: -4.2 angstrom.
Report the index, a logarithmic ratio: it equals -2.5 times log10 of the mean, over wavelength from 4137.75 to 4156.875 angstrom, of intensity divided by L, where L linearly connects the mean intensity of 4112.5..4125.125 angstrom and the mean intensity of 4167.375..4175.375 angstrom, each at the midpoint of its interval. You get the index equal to 0.13 mag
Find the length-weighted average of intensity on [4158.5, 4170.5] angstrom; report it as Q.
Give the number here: 1.25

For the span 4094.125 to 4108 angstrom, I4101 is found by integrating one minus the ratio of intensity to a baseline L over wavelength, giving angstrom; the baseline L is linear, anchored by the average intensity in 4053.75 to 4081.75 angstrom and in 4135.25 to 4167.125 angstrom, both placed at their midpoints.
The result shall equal -3.2 angstrom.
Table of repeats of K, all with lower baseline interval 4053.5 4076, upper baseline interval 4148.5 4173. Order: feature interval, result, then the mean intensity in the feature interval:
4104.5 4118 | -2.0 angstrom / 1.48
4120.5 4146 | -0.5 angstrom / 1.29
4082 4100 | -2.1 angstrom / 1.47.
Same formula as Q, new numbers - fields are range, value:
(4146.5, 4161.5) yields 1.19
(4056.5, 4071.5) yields 1.37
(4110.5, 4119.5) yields 1.45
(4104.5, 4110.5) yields 1.52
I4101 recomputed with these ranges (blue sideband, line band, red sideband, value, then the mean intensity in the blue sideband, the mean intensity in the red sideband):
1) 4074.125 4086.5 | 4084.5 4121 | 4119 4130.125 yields -4.5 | 1.33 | 1.33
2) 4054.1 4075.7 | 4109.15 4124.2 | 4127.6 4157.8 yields -1.5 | 1.34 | 1.24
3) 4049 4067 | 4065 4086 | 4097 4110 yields 1.1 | 1.31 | 1.59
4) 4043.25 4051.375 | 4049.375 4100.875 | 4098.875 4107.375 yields 1.4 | 1.22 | 1.62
